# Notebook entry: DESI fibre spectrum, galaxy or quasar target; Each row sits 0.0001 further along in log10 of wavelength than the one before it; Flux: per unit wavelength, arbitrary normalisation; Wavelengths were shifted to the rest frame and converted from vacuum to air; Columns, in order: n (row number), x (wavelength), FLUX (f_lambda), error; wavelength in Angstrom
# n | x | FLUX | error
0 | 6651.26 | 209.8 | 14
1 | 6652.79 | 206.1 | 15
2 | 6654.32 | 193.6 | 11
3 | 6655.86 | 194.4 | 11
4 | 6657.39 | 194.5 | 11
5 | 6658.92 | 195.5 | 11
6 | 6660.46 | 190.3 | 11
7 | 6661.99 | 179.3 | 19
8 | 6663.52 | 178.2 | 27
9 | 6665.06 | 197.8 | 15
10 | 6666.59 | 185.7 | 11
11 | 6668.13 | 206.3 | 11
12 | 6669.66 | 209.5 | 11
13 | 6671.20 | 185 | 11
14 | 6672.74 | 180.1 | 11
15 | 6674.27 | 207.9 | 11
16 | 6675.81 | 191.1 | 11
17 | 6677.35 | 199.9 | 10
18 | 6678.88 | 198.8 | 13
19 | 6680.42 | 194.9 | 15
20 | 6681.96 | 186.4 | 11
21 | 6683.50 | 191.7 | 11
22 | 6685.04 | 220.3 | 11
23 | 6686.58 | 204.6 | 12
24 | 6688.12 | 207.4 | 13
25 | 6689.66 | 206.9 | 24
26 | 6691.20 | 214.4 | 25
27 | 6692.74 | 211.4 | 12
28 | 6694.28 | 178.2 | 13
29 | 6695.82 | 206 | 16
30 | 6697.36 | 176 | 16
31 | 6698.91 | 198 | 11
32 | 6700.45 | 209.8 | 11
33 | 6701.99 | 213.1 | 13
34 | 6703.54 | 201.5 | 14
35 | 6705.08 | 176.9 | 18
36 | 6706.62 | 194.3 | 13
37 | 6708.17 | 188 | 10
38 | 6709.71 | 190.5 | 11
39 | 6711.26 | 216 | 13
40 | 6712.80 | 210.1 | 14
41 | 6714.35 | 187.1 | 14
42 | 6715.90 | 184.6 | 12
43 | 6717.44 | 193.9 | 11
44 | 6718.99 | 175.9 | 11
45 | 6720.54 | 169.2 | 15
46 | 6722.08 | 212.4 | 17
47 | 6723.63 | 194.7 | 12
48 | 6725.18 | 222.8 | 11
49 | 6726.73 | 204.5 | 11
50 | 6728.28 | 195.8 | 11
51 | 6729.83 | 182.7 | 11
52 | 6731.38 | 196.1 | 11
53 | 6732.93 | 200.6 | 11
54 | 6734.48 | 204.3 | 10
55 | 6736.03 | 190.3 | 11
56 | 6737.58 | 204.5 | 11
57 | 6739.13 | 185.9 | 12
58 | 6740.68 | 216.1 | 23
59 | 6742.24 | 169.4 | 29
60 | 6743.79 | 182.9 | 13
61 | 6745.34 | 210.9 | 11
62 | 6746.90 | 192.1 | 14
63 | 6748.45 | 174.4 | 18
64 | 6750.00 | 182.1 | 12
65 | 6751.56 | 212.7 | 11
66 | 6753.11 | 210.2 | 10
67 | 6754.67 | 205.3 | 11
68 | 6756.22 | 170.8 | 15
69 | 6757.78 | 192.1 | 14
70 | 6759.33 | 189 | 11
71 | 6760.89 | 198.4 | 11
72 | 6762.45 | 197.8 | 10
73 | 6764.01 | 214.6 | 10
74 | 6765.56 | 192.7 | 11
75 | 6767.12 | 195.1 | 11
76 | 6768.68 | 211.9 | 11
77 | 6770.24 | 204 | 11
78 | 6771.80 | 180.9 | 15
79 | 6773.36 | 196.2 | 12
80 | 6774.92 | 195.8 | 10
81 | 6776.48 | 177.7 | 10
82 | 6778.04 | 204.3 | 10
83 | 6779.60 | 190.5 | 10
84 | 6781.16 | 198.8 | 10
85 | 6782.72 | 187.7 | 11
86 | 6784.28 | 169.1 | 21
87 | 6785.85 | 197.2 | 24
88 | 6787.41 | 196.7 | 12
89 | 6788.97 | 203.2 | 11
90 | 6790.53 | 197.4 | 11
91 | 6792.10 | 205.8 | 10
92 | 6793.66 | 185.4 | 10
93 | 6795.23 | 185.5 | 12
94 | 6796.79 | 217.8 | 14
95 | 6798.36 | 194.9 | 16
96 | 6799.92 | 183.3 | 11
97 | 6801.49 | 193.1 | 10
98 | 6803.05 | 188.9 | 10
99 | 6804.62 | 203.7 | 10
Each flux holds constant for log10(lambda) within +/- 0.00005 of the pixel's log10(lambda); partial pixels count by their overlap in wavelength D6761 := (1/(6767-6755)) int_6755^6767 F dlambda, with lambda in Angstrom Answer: 194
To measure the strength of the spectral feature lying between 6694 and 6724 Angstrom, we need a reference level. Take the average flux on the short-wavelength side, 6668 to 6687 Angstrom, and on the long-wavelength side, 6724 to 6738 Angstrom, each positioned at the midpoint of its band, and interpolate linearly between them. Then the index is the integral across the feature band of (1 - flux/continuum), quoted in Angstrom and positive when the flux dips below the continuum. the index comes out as 0.7 Angstrom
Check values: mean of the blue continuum 198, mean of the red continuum 200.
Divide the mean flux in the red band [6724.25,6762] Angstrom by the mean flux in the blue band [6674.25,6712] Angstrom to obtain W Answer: 1.0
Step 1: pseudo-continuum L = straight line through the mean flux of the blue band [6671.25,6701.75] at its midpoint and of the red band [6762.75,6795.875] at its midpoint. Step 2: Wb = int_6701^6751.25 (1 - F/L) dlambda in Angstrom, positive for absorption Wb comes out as 0.7 Angstrom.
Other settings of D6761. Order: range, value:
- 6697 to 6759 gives 195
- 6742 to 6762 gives 192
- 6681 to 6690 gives 202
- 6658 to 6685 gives 194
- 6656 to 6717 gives 197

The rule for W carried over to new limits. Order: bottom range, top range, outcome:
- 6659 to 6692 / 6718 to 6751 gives 0.98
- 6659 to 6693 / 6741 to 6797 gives 0.98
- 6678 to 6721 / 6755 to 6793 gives 0.99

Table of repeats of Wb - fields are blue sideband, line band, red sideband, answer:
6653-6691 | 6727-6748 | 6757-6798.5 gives 0.1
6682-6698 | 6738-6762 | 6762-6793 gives 0.5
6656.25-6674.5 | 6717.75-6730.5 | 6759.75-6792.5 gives 0.0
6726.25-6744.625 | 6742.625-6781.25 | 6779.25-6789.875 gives -0.4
